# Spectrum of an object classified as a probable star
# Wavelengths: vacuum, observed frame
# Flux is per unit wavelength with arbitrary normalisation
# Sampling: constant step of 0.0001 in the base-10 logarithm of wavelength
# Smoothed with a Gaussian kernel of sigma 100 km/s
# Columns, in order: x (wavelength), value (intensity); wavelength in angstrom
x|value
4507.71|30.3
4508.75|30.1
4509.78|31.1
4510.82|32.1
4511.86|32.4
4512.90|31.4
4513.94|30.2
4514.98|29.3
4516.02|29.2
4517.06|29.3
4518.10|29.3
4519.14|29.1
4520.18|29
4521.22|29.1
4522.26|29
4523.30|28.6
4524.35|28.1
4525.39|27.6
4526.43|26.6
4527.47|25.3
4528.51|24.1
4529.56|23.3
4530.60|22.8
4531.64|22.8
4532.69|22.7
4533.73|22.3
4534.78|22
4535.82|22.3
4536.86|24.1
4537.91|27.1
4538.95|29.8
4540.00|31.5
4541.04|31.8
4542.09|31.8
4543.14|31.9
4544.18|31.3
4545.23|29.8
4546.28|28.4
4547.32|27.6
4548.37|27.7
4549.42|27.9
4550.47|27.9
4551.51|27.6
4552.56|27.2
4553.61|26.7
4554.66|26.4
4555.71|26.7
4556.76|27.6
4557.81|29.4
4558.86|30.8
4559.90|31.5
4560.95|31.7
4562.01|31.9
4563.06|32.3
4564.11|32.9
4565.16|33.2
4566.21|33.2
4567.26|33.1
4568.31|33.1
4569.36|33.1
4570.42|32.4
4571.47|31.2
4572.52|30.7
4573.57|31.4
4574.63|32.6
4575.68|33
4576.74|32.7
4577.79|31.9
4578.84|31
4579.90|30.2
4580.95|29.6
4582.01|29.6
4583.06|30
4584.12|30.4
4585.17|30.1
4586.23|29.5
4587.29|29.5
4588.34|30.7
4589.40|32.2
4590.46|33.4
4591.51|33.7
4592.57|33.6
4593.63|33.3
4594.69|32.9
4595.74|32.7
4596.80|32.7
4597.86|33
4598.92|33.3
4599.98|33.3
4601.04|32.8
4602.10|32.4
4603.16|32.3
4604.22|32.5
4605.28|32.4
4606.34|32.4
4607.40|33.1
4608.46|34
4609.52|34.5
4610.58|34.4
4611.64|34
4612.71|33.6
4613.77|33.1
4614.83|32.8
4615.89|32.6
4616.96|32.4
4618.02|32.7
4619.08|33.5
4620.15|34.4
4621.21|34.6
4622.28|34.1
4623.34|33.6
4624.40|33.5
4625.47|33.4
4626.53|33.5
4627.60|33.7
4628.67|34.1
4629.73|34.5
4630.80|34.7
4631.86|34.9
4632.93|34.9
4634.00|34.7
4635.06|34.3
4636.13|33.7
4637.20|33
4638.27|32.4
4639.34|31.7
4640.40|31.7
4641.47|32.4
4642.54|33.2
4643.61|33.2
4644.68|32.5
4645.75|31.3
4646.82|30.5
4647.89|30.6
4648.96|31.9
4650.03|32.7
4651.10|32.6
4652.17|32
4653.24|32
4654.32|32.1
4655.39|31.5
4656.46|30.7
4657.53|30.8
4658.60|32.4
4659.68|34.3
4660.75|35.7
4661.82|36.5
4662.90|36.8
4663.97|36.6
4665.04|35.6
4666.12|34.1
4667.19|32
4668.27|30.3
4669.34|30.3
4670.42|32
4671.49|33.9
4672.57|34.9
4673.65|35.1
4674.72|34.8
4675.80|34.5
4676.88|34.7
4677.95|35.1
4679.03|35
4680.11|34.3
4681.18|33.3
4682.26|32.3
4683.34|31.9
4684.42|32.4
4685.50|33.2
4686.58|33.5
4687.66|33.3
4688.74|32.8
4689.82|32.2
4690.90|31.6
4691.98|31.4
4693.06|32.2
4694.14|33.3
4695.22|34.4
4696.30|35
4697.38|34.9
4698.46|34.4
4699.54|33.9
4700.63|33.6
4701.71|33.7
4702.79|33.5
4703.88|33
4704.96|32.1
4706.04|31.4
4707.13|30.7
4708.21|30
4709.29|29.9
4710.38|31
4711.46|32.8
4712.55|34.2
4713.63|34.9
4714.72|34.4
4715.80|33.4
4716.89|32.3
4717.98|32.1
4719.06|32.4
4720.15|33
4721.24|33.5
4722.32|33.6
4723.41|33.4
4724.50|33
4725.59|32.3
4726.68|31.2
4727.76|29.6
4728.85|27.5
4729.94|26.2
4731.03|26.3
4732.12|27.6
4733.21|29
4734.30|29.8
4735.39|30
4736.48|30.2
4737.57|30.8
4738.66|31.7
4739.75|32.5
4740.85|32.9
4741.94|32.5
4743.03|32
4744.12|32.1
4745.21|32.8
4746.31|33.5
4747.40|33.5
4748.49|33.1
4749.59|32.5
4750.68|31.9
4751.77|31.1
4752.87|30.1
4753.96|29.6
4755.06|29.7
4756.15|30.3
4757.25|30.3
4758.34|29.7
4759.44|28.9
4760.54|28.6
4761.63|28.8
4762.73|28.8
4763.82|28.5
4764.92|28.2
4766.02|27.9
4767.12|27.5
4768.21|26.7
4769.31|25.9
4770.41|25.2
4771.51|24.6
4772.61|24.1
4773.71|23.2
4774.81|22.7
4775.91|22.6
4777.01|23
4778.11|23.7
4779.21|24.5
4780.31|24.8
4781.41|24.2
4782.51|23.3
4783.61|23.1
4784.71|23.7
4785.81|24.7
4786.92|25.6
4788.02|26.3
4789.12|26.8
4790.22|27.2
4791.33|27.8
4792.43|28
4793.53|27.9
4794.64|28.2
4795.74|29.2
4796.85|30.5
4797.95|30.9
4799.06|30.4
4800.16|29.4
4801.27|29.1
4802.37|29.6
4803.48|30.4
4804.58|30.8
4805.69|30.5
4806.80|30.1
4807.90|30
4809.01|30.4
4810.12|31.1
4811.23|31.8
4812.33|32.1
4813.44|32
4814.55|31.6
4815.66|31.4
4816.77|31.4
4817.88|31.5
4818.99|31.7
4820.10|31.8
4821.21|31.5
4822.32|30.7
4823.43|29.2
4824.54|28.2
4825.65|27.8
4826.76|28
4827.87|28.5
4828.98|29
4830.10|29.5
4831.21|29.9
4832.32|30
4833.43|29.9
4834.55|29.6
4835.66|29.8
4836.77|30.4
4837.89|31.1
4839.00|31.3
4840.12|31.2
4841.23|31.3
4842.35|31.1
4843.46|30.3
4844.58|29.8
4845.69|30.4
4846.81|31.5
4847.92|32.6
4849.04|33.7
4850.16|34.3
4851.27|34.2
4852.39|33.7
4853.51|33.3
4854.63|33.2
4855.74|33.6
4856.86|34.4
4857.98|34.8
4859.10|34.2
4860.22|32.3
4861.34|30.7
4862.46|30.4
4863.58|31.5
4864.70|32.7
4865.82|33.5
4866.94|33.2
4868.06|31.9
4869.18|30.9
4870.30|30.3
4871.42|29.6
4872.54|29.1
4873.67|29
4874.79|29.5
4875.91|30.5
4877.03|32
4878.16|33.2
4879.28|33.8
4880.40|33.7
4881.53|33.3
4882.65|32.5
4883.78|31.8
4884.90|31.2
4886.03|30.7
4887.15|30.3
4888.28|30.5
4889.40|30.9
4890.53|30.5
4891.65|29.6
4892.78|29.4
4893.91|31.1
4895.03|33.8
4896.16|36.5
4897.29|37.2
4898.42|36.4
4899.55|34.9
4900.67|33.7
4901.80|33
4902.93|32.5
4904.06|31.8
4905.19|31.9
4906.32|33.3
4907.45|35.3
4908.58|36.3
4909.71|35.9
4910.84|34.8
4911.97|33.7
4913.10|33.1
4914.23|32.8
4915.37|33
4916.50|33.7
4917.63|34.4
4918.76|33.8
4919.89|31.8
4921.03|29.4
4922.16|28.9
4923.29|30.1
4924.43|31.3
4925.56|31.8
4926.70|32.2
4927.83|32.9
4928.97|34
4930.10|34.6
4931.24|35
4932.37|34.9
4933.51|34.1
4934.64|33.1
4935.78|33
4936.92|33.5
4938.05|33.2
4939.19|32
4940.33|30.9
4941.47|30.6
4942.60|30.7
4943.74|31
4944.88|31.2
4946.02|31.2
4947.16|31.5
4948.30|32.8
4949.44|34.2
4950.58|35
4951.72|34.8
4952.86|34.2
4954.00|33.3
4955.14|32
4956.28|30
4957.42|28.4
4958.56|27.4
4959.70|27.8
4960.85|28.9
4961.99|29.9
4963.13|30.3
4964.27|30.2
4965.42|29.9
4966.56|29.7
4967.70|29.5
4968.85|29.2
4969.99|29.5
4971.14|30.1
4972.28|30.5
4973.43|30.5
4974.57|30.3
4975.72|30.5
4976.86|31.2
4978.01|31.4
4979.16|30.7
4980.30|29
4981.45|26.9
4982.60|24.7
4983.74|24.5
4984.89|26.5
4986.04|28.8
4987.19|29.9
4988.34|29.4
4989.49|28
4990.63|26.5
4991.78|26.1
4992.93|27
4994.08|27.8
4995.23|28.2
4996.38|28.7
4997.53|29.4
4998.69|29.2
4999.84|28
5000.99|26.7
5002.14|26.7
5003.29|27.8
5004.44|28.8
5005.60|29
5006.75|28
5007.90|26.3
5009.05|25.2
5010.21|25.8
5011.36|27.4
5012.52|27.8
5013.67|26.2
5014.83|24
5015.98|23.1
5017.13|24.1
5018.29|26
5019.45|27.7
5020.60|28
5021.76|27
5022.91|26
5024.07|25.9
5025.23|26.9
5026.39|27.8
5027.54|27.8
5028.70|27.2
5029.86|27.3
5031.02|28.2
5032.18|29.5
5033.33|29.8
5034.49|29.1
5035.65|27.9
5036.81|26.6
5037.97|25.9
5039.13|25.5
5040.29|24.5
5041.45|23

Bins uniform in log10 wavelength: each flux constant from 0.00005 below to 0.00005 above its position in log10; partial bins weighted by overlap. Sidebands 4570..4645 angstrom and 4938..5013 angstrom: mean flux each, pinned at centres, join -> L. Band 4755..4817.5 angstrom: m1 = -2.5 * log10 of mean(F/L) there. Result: 0.12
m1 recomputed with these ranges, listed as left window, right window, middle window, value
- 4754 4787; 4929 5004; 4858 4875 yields -0.12 mag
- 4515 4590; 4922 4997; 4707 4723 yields -0.10 mag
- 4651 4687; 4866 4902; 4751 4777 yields 0.19 mag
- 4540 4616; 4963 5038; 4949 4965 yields -0.10 mag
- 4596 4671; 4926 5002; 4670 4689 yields -0.03 mag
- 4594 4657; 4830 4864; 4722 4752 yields 0.04 mag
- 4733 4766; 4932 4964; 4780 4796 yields 0.19 mag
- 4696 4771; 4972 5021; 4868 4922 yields -0.12 mag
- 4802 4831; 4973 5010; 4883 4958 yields -0.13 mag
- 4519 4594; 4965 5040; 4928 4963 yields -0.15 mag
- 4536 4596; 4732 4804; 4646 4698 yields -0.13 mag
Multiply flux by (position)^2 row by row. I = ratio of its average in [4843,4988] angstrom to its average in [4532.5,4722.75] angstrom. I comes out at 1.11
